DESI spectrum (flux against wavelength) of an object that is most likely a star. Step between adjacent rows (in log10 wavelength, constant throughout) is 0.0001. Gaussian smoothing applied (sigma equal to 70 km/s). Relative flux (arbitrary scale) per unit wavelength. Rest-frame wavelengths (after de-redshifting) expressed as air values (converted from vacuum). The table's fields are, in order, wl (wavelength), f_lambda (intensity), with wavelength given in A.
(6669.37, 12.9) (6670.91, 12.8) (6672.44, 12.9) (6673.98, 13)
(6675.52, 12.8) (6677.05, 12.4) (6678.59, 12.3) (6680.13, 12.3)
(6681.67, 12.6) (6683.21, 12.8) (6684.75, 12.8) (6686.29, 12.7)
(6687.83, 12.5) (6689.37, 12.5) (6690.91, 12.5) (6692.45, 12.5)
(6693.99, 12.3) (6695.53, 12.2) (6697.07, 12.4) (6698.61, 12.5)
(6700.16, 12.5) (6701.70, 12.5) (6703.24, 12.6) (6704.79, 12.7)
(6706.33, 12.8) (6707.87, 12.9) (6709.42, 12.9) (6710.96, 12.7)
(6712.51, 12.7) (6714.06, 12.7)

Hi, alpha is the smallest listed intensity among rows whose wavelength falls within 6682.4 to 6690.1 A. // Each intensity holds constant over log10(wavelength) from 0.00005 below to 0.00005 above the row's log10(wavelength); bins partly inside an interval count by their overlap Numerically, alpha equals 12.5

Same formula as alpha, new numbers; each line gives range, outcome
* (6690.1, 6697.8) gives 12.2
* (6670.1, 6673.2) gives 12.8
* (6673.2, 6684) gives 12.3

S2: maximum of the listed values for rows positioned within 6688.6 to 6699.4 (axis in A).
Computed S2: 12.5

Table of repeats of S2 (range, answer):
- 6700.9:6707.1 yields 12.8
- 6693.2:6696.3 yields 12.3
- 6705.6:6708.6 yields 12.9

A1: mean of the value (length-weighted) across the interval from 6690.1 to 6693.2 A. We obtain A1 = 12.5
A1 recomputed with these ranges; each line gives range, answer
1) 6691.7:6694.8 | 12.4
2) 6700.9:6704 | 12.6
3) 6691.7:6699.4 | 12.4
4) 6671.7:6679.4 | 12.7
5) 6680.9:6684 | 12.7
